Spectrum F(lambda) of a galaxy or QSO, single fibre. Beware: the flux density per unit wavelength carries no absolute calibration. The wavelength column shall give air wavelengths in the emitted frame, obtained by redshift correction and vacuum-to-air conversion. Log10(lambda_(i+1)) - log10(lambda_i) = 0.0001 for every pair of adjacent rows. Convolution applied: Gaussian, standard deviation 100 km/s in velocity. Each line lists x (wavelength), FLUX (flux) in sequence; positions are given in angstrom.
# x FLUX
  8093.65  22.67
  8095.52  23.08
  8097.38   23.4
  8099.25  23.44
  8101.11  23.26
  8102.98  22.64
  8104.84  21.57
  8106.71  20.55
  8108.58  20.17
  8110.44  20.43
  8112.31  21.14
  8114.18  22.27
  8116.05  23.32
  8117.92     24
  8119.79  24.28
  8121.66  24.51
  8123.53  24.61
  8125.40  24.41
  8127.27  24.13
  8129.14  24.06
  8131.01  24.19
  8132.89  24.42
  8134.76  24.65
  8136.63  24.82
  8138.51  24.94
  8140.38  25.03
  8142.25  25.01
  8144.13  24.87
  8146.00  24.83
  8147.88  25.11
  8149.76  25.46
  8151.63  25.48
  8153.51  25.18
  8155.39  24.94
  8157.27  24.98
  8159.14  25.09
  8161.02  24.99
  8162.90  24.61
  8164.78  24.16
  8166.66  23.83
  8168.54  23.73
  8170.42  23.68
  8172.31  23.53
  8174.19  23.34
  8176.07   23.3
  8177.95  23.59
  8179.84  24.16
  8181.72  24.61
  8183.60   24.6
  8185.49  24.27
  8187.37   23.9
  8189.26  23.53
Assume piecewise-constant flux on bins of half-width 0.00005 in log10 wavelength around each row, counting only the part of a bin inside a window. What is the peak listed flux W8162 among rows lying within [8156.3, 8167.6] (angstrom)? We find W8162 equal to 25.09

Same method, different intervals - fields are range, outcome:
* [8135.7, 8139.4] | 24.94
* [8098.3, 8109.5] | 23.44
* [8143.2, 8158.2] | 25.48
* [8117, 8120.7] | 24.28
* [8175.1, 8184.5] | 24.61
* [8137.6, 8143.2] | 25.03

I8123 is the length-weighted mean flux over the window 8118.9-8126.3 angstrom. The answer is 24.5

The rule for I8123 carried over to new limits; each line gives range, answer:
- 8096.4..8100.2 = 23.4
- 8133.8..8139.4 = 24.8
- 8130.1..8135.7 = 24.4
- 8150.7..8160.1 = 25.1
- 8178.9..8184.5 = 24.5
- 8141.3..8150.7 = 25.1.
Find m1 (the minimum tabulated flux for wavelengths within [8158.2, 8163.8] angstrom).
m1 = 24.61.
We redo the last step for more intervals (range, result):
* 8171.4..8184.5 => 23.3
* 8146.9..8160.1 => 24.94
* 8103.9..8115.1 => 20.17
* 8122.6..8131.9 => 24.06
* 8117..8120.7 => 24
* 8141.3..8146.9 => 24.83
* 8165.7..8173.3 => 23.53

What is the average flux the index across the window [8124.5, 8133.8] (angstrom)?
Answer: 24.2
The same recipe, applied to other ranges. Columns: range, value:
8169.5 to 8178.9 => 23.5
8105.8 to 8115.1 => 20.9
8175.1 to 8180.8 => 23.7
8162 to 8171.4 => 24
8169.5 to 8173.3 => 23.6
